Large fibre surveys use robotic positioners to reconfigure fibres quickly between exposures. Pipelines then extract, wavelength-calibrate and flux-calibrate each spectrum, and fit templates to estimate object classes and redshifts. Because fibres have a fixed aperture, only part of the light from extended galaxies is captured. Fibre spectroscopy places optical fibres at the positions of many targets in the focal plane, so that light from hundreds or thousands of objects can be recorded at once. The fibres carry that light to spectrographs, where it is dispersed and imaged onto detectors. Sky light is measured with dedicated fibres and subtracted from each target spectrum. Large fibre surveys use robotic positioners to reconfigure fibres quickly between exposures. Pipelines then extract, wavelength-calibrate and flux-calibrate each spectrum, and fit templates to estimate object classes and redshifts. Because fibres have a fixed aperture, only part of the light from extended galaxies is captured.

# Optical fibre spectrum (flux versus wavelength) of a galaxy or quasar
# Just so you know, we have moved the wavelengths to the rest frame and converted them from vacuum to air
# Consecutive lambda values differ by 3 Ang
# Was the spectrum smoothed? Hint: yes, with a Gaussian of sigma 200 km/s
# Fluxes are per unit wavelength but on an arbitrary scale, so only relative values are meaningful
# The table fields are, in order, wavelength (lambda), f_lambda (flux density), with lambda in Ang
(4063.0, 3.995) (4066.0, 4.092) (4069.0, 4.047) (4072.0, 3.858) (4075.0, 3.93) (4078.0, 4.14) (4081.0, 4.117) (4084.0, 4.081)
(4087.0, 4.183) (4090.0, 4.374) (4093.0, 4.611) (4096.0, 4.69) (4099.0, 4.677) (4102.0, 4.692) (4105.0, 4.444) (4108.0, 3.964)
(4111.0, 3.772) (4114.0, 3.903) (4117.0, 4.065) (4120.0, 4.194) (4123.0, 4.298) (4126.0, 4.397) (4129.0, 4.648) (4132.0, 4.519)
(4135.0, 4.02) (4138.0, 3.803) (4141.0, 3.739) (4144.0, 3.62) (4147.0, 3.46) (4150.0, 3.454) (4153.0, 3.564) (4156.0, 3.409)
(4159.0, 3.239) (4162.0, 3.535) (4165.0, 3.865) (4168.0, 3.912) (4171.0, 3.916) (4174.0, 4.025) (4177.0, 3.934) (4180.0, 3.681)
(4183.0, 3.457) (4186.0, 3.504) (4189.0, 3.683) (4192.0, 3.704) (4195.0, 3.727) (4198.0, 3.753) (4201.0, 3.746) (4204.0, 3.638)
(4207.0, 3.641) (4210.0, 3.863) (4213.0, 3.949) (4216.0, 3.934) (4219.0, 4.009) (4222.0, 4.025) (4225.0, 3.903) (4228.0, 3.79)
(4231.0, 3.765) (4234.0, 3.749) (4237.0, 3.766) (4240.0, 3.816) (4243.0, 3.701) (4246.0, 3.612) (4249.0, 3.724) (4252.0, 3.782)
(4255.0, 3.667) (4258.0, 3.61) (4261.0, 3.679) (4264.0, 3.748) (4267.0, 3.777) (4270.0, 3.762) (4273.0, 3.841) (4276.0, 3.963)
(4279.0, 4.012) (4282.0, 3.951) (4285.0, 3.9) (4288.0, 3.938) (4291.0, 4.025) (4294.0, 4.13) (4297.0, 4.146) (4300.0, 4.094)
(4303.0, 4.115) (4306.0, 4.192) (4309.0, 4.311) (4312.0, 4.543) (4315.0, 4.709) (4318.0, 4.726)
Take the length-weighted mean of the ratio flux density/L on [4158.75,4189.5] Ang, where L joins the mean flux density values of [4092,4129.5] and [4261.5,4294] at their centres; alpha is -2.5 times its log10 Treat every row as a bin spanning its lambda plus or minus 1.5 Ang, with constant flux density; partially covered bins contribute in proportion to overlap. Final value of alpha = 0.120 mag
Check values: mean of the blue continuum 4.32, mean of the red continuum 3.9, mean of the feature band 3.72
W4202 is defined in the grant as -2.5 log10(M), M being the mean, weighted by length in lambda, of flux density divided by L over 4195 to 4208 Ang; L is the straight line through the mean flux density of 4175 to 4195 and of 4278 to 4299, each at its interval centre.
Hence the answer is 0.01 mag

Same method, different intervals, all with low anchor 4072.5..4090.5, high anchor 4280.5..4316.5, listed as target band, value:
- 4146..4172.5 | 0.15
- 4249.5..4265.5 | 0.13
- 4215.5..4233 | 0.07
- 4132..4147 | 0.08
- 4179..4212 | 0.13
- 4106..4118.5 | 0.05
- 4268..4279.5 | 0.08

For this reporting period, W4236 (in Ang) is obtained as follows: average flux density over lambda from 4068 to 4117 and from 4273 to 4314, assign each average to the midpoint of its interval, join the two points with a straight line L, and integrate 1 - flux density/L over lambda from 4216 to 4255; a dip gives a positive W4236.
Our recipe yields 3.1 Ang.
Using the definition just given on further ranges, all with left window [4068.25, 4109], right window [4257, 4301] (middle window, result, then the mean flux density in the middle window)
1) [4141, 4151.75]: 1.6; 3.54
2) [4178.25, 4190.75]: 1.5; 3.59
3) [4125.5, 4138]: -0.4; 4.32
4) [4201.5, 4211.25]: 0.8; 3.71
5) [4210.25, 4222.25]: 0.2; 3.96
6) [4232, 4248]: 1.0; 3.73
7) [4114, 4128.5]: -0.1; 4.23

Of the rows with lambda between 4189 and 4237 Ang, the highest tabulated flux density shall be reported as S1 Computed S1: 4.025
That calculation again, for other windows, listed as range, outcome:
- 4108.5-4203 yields 4.648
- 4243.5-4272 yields 3.782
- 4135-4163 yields 4.02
